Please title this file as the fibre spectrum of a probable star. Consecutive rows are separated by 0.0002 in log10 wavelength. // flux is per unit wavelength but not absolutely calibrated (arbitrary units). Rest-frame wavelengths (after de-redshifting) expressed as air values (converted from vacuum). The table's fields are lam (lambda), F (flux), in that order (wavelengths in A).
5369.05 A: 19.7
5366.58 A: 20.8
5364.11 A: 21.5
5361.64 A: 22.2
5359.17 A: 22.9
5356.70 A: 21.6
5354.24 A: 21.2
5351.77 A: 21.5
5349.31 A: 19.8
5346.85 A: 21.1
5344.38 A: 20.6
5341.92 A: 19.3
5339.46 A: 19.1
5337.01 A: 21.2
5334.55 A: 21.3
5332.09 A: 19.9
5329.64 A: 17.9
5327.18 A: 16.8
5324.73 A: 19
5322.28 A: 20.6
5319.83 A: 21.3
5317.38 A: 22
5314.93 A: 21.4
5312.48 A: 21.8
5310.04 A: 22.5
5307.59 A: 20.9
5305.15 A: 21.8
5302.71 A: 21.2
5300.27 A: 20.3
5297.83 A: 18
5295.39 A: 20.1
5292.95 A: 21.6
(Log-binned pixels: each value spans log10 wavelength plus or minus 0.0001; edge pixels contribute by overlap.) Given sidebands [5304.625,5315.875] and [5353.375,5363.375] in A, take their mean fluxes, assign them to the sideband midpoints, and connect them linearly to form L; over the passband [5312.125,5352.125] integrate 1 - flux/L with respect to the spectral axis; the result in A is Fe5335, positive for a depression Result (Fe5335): 2.9 A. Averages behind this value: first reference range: 21.7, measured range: 20.2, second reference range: 22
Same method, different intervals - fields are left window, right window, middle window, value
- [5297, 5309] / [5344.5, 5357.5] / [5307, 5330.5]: 0.3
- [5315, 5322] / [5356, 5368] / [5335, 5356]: 1.1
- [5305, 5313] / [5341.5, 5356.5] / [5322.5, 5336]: 1.3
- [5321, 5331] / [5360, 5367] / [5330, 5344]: -0.4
